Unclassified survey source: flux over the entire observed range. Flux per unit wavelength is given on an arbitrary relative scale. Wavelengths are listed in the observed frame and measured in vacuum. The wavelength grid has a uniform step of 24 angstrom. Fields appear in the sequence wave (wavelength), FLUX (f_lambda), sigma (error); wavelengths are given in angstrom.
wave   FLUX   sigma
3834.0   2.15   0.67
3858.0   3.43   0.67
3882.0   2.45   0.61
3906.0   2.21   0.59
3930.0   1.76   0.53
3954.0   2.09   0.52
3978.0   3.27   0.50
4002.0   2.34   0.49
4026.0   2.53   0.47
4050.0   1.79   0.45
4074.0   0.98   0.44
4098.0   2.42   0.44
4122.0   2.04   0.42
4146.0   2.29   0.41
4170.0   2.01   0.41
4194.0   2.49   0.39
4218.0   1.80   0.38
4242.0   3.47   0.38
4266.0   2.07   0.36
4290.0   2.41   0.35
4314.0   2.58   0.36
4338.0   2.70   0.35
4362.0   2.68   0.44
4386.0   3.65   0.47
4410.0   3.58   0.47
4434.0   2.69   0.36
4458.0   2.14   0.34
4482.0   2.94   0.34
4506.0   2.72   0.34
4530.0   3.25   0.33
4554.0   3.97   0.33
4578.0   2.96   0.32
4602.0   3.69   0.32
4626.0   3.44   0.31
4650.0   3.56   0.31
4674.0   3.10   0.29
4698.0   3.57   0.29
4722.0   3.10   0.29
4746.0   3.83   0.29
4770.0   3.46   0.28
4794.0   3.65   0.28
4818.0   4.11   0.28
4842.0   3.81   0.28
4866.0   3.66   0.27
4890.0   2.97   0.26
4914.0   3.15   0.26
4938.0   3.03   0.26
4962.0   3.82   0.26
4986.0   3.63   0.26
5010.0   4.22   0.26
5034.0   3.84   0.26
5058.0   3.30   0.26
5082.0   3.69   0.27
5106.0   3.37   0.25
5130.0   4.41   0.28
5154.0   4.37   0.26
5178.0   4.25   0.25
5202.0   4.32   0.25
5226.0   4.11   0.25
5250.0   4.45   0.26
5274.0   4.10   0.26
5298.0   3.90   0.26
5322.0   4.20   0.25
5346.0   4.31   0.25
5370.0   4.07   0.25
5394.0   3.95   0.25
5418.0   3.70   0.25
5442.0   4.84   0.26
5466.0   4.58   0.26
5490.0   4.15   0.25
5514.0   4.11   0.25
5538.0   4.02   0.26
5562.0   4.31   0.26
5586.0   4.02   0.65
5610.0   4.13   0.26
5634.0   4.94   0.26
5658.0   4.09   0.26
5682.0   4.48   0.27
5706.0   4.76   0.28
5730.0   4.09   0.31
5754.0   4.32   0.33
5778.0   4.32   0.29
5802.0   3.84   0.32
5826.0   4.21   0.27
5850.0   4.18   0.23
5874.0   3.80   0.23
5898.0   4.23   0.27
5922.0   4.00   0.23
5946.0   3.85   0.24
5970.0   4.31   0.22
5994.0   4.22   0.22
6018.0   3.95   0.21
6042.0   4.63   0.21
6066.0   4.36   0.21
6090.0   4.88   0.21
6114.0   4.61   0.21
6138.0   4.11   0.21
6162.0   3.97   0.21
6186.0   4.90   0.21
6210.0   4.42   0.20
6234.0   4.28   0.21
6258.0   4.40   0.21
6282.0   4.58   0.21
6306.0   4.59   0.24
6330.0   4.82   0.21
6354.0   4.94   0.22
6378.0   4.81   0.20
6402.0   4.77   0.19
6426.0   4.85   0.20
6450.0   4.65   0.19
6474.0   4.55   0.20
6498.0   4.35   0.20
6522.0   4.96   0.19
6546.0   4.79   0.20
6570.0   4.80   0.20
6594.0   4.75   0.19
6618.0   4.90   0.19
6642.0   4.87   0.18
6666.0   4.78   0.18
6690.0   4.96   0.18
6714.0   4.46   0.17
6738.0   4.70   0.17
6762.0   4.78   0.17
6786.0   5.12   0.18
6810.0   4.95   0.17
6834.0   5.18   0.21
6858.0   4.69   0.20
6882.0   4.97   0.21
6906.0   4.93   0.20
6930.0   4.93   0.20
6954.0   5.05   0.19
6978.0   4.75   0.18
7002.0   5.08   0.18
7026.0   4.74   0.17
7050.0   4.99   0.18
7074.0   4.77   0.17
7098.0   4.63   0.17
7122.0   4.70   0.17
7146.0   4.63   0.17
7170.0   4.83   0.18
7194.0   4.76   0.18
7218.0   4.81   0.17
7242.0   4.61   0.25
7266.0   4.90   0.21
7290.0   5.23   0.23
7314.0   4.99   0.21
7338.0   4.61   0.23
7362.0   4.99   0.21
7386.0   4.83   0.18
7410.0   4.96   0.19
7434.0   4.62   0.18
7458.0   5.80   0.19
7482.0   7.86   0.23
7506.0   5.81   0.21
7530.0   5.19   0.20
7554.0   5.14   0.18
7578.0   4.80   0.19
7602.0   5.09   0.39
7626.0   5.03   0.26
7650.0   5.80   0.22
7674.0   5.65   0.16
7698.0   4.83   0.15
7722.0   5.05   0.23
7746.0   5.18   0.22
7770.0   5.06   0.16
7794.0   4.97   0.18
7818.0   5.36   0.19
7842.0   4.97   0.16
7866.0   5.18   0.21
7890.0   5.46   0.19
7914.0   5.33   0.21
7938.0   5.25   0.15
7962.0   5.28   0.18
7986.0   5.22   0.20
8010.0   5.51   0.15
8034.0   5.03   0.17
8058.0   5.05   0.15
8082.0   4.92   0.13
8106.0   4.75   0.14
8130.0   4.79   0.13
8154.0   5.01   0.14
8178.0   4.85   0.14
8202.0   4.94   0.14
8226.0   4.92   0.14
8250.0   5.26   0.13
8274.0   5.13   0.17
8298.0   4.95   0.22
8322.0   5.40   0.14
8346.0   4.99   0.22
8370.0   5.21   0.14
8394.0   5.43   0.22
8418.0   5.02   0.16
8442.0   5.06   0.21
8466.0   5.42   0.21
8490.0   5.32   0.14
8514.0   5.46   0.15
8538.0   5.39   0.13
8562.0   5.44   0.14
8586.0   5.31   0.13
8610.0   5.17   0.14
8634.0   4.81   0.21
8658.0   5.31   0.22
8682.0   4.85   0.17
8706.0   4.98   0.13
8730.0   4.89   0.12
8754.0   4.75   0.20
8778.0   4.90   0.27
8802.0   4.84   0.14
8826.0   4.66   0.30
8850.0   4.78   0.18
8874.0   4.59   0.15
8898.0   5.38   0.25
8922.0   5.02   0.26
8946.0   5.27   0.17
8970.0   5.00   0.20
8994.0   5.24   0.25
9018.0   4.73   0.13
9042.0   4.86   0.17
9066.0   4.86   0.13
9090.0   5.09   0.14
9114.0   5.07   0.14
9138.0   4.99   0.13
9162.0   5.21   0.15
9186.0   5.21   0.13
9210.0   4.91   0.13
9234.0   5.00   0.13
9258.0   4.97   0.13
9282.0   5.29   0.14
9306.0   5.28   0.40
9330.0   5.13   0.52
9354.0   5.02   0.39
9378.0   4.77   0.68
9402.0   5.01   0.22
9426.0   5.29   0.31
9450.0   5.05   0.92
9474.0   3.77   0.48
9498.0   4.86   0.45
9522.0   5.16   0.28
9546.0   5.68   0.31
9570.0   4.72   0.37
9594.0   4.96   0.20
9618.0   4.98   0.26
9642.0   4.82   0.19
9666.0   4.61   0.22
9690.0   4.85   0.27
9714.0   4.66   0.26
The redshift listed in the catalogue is 0.138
